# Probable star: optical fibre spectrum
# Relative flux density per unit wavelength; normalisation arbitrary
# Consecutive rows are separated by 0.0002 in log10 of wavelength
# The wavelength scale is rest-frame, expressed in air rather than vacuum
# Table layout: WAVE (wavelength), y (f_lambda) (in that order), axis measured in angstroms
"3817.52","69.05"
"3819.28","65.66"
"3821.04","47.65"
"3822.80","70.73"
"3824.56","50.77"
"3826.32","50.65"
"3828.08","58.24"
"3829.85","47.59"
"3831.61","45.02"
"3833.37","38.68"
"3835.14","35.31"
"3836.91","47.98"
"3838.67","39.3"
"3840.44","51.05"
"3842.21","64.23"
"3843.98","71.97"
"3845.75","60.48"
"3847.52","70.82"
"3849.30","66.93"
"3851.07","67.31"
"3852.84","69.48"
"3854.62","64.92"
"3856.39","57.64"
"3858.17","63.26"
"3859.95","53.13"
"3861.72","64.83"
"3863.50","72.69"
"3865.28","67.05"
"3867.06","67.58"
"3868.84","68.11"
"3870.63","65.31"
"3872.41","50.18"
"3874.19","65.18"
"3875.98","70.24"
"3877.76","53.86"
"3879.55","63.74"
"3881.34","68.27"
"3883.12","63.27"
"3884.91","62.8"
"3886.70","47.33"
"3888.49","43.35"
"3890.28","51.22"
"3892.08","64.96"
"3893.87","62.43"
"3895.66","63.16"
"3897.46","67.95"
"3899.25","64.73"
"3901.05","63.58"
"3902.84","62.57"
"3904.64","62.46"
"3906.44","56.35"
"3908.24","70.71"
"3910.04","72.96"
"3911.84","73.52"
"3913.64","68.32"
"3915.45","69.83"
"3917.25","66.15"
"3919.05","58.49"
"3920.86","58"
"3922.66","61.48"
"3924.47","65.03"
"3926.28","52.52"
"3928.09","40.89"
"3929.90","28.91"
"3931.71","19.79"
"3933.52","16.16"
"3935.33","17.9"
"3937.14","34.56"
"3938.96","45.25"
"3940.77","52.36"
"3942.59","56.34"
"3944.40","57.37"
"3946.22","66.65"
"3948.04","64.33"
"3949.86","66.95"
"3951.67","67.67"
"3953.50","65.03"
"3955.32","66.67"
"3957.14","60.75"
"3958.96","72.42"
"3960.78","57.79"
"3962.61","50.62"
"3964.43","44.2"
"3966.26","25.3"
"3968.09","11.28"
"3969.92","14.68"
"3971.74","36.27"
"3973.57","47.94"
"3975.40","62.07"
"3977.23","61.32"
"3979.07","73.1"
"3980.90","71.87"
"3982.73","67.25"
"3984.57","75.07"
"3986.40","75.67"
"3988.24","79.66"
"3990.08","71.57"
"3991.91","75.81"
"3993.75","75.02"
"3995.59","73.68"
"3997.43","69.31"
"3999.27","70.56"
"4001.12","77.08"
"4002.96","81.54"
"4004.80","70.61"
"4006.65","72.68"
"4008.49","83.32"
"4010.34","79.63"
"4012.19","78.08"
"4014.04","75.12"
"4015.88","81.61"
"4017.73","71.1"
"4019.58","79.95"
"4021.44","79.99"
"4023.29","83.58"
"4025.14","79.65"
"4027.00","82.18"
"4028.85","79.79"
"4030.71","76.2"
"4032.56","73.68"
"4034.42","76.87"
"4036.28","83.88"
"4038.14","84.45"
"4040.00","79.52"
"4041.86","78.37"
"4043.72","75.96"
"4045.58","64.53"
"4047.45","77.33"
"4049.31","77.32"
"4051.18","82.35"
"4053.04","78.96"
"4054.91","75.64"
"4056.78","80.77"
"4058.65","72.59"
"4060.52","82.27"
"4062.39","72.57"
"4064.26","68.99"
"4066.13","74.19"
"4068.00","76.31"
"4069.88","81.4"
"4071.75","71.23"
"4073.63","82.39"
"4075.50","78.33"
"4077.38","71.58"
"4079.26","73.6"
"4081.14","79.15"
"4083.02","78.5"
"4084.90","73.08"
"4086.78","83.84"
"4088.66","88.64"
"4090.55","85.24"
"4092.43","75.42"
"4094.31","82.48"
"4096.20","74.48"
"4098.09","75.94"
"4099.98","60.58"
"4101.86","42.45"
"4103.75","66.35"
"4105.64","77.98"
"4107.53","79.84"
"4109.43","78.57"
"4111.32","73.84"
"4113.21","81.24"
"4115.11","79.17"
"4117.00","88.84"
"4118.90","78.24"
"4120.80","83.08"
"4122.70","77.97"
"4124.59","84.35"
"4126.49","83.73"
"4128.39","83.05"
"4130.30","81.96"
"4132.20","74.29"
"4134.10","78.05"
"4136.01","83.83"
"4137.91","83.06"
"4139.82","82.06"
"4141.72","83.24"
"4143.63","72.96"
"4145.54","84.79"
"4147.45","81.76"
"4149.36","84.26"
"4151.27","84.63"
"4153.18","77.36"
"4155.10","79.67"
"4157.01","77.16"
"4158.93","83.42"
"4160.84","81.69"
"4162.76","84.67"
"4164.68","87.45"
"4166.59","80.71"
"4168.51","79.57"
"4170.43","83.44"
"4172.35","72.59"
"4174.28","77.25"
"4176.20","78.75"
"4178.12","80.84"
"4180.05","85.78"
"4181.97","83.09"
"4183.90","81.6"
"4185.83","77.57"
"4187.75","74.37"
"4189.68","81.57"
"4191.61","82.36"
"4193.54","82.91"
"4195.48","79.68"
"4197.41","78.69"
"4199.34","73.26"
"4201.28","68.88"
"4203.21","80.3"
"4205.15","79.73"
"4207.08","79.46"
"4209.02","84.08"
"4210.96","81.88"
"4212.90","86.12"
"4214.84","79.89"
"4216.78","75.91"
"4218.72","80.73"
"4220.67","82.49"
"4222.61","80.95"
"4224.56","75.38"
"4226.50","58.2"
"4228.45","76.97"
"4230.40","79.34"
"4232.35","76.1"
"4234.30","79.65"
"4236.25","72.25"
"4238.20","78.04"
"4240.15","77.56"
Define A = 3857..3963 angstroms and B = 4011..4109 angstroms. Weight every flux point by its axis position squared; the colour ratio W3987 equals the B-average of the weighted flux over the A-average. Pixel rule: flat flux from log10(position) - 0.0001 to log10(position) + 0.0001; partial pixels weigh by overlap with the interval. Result 1.41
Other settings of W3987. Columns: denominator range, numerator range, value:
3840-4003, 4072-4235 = 1.48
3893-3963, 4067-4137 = 1.48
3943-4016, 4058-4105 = 1.22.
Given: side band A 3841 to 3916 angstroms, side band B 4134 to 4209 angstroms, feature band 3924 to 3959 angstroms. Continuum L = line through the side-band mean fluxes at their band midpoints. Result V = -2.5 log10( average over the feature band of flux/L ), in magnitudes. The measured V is 0.320 mag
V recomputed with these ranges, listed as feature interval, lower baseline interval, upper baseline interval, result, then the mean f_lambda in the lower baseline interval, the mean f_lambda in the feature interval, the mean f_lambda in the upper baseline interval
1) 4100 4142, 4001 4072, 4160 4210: 0.01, 77.5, 78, 80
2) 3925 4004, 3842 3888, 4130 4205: 0.23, 63.7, 56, 80.2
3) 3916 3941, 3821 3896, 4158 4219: 0.39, 58.9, 44.2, 80.3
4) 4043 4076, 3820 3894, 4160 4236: -0.08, 58.7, 76.3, 79.2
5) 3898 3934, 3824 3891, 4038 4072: 0.12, 58.5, 57.2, 76.5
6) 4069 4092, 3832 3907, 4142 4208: -0.07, 60.3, 78.8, 80.1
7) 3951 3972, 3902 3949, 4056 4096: 0.23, 53.8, 47.8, 77.7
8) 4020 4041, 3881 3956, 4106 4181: -0.16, 56.7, 80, 80.9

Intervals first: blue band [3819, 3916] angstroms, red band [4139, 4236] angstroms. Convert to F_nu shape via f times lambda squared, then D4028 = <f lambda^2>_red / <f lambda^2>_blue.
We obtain 1.5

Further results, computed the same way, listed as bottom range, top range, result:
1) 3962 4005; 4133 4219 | 1.45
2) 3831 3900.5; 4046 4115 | 1.41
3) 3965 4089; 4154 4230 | 1.18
